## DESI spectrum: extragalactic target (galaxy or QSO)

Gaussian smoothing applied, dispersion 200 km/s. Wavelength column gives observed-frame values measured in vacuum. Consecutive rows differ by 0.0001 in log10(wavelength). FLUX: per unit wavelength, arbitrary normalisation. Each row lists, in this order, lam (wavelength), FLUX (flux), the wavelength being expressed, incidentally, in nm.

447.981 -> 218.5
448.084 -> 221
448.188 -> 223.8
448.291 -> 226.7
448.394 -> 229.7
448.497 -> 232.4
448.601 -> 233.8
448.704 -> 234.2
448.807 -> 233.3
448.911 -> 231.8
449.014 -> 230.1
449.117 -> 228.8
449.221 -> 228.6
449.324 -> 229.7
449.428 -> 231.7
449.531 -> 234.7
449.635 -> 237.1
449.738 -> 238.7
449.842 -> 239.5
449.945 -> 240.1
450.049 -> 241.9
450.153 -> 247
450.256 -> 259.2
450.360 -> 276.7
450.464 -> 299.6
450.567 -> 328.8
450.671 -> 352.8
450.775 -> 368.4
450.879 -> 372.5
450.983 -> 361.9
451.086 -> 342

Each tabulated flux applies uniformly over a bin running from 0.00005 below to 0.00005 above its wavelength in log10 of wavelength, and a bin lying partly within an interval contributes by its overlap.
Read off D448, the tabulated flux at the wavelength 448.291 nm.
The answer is 226.7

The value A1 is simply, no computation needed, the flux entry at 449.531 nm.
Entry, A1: 234.7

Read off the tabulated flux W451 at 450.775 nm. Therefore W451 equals 368.4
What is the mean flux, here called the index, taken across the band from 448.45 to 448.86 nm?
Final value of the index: 233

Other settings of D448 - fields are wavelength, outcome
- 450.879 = 372.5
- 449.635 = 237.1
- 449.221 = 228.6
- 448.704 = 234.2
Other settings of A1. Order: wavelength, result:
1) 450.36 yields 276.7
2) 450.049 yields 241.9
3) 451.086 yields 342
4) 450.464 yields 299.6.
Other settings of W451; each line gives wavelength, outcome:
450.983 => 361.9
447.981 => 218.5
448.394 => 229.7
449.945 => 240.1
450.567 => 328.8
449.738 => 238.7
